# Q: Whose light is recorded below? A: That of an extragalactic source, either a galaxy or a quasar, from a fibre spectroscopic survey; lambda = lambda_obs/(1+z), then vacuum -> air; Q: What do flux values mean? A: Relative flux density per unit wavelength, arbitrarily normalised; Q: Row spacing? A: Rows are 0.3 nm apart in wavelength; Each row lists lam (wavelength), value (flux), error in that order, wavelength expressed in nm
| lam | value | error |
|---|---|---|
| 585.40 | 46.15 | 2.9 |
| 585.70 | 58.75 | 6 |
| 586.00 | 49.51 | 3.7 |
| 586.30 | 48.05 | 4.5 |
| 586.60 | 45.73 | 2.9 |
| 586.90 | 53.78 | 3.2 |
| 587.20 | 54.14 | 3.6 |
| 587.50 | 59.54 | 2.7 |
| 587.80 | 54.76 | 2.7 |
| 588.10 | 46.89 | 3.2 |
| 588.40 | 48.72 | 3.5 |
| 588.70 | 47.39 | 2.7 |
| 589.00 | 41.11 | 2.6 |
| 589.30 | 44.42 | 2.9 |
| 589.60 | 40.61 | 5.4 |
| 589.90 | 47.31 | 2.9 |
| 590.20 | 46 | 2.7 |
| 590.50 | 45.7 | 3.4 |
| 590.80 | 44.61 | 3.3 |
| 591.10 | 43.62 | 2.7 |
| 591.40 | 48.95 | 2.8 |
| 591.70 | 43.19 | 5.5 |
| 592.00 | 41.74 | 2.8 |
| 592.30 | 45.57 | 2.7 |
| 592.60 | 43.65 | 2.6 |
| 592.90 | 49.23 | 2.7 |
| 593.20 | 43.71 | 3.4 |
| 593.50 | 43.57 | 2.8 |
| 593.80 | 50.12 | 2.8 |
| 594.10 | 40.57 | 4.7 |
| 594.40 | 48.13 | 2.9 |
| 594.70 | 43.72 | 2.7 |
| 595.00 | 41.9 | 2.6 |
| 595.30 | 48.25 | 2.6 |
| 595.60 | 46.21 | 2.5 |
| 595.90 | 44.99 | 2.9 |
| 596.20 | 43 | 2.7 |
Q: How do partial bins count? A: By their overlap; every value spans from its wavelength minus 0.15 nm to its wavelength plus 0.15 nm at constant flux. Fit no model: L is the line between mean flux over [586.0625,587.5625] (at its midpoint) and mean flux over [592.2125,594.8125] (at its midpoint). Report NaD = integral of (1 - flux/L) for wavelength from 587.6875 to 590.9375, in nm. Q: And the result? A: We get 0.22 nm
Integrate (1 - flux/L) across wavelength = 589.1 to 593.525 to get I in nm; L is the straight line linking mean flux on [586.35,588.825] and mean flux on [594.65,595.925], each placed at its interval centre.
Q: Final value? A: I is 0.32 nm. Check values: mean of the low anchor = 51.3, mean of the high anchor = 45.1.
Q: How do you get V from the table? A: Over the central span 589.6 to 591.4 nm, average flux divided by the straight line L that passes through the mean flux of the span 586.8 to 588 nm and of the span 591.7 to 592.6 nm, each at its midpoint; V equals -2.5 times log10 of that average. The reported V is 0.05 mag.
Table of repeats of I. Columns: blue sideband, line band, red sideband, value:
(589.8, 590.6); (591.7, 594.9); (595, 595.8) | 0.091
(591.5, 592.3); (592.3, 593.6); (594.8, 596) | -0.034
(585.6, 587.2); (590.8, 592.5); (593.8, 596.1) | 0.104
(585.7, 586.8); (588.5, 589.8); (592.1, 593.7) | 0.107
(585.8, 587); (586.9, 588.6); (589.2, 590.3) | -0.187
